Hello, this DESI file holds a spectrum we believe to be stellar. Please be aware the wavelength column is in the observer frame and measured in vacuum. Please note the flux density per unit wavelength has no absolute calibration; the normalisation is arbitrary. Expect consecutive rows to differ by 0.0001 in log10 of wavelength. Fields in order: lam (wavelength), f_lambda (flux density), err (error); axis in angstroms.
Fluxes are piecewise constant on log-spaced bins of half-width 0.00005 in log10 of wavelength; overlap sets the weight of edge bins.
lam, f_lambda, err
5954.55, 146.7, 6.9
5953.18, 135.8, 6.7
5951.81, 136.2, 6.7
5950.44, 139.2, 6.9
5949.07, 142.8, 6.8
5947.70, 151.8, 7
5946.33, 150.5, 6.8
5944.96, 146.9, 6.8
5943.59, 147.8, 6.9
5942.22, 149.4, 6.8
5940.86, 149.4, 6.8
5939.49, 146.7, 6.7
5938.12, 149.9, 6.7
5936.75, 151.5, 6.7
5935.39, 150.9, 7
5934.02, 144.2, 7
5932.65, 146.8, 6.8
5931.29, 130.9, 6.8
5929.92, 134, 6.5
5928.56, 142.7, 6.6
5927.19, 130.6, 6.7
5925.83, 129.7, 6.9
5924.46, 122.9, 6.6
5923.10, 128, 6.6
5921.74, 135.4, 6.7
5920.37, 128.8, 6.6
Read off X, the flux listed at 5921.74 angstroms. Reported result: 135.4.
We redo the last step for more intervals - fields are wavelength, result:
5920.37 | 128.8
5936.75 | 151.5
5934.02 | 144.2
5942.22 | 149.4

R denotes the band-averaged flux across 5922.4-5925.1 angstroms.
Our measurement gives 126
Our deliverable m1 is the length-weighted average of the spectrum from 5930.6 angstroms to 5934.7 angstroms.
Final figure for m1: 141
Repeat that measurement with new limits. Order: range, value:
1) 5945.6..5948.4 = 151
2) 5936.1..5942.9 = 149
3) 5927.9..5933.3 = 139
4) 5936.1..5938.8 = 151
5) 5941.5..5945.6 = 148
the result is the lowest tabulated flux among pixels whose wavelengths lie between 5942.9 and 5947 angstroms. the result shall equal 146.9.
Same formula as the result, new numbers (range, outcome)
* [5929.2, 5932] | 130.9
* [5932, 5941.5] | 144.2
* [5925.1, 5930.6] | 129.7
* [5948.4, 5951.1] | 139.2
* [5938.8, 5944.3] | 146.7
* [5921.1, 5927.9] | 122.9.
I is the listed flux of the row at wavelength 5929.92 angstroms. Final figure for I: 134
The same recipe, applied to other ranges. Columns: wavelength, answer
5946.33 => 150.5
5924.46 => 122.9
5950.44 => 139.2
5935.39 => 150.9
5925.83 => 129.7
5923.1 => 128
